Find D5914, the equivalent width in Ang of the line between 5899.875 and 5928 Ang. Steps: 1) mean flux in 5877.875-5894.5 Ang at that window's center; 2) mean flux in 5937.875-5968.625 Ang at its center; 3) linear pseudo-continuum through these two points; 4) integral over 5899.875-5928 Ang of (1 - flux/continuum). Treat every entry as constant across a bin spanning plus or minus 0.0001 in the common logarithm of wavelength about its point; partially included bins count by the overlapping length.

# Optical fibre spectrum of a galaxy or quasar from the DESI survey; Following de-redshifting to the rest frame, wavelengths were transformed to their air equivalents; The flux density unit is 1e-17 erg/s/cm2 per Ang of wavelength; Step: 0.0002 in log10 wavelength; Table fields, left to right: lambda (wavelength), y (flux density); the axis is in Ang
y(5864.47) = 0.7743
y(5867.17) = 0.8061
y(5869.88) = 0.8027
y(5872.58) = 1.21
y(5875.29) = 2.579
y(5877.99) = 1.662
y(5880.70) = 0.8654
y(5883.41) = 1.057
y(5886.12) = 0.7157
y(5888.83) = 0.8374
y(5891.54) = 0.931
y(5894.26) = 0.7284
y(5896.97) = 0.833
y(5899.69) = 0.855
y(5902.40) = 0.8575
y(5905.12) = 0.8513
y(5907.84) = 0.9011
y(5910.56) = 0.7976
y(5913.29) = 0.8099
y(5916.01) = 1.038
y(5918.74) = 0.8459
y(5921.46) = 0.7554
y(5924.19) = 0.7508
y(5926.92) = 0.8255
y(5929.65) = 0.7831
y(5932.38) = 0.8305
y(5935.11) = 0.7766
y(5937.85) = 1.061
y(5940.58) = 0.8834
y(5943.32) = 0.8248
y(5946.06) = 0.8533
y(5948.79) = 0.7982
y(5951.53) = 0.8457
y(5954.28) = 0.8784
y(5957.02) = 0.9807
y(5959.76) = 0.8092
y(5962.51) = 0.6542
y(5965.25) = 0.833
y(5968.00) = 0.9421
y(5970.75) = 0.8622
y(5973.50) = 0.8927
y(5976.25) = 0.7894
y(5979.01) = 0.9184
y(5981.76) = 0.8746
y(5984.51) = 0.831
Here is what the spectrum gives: 1.8 Ang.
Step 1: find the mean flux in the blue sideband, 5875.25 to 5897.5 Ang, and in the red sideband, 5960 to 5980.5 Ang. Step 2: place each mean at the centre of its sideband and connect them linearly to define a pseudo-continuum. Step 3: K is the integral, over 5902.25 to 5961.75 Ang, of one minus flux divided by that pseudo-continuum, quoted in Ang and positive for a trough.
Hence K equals 5.55 Ang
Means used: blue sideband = 1.06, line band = 0.85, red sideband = 0.84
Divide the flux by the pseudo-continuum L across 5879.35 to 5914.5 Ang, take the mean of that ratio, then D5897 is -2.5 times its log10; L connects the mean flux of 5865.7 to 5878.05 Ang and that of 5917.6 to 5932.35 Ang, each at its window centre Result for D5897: 0.28 mag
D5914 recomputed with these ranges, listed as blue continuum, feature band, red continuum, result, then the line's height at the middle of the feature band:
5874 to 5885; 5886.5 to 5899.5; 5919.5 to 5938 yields 4.88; 1.32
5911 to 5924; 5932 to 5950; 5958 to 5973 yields -0.54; 0.838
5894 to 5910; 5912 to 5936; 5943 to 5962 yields 0.59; 0.846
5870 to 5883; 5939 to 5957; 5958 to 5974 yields 1.85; 0.96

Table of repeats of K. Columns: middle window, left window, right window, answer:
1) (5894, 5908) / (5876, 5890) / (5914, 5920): 2.3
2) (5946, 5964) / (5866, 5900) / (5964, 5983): 1.7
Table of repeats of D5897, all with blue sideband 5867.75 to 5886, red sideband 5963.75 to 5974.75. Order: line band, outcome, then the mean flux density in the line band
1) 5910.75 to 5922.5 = 0.29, 0.859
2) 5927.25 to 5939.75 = 0.20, 0.861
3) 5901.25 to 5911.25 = 0.33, 0.855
